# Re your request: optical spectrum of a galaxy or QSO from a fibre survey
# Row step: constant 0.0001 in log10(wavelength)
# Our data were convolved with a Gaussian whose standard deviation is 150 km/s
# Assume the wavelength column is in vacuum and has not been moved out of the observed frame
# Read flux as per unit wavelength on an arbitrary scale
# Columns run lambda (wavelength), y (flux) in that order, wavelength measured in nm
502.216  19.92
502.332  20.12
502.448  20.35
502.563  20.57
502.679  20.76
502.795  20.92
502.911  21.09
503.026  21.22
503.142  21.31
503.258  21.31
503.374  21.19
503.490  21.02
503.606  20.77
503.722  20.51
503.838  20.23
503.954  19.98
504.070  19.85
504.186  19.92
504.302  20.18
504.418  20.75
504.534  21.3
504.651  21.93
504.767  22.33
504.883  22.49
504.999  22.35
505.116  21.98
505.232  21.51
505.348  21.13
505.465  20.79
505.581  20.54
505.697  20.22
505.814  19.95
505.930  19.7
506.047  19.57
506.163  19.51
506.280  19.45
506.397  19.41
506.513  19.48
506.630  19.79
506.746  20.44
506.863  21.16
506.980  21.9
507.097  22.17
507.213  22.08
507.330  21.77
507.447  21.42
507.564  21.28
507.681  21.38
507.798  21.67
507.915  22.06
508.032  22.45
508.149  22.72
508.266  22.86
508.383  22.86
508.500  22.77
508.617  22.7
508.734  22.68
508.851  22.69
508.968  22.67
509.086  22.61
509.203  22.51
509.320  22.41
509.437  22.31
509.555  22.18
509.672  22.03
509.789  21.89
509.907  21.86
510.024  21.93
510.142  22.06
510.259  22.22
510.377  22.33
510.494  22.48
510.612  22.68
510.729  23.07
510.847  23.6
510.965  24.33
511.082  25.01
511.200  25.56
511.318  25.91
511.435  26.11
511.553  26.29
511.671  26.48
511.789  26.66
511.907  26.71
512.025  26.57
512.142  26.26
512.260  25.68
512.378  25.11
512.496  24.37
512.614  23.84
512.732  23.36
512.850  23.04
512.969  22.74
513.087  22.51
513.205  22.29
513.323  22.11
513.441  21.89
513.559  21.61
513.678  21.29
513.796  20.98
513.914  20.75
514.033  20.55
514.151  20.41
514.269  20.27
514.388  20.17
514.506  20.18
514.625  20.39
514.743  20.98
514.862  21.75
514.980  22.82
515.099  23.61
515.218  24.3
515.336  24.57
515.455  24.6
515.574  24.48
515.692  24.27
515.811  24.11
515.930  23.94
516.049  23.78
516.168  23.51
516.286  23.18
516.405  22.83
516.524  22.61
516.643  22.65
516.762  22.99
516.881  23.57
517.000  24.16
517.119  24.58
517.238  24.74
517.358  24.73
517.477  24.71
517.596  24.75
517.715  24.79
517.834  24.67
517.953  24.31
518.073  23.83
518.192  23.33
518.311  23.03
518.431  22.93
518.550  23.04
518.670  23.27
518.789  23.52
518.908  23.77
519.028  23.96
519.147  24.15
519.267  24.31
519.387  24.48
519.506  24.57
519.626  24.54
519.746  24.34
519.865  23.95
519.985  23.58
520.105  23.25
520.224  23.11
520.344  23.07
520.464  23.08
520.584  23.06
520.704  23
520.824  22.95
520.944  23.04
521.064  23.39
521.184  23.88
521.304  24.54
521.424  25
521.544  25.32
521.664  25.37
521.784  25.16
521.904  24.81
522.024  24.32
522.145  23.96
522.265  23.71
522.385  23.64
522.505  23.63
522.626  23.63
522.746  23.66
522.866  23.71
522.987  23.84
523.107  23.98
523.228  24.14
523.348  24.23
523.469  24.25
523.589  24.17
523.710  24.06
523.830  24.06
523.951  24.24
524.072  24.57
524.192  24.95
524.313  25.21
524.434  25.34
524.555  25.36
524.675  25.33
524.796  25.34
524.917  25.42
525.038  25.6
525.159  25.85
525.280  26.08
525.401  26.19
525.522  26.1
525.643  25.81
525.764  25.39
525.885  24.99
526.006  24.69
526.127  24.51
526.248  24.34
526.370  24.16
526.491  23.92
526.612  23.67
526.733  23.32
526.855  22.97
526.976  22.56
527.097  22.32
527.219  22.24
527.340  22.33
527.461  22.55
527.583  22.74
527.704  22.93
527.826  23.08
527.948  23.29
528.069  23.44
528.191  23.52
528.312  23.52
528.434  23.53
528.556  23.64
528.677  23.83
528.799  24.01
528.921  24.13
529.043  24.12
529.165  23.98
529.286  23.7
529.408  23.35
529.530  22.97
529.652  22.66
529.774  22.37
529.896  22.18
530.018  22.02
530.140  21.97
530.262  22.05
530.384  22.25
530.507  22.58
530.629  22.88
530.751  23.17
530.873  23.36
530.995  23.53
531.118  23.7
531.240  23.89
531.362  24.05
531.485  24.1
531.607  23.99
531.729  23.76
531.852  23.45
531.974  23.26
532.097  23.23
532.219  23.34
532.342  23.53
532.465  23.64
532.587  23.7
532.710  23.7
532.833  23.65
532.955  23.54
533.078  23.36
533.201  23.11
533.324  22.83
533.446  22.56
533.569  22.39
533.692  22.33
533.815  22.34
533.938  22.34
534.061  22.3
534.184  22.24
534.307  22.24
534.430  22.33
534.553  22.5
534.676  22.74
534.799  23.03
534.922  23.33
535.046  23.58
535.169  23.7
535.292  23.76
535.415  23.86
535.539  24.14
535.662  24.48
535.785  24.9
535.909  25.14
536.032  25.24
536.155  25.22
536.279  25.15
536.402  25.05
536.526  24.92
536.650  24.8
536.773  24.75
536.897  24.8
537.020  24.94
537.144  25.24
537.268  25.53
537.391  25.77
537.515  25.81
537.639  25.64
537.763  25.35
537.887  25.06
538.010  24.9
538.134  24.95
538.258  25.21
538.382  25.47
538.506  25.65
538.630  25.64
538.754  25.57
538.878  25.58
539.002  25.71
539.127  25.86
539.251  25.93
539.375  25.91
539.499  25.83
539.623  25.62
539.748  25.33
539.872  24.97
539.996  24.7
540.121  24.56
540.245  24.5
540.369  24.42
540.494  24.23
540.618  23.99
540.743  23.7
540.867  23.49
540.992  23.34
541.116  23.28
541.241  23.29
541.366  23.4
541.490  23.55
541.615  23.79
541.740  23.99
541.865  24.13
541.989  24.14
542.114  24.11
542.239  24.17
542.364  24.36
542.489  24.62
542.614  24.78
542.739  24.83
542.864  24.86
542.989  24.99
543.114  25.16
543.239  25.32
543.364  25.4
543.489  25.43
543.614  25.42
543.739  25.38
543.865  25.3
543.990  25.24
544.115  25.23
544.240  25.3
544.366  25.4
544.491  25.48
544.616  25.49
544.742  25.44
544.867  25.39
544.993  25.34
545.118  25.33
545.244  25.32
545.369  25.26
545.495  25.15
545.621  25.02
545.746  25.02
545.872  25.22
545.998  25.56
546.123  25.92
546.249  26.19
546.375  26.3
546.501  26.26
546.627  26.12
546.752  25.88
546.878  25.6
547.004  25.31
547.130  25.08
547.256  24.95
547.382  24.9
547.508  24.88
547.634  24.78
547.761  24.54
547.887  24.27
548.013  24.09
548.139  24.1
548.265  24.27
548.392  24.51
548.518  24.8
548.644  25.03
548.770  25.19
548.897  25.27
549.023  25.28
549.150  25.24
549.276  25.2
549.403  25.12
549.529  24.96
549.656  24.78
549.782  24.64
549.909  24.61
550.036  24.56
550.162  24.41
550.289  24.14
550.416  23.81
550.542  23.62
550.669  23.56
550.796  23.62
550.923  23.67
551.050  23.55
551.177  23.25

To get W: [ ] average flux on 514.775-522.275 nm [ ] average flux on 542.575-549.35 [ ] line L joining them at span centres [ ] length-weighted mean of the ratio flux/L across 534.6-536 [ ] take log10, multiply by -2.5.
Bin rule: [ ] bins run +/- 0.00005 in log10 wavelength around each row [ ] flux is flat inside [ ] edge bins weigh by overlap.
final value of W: 0.04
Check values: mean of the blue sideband 23.9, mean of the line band 23.9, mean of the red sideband 25.2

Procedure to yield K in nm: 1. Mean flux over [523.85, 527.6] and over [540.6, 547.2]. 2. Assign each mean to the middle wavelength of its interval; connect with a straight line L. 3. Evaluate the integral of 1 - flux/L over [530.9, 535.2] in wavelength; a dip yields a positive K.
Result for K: 0.26 nm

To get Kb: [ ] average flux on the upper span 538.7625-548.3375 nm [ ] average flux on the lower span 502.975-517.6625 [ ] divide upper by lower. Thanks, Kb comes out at 1.1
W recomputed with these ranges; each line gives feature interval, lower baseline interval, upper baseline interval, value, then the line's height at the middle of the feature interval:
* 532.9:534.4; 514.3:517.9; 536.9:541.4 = 0.09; 24.6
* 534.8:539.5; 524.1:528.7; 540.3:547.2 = -0.02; 24.6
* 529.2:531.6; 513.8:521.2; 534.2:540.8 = 0.05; 24.2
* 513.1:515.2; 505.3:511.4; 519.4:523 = 0.07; 22.8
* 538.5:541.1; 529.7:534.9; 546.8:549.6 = -0.05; 23.9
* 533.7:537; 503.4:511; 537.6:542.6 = 0.02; 24.2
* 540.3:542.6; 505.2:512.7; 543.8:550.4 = 0.04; 24.7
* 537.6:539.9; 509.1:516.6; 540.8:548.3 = -0.04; 24.6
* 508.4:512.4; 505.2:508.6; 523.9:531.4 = -0.10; 21.6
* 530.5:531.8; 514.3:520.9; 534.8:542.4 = 0.03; 24.3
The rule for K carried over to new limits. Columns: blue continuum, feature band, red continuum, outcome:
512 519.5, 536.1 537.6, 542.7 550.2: -0.04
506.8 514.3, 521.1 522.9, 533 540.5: -0.05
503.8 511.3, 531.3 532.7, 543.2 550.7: 0.01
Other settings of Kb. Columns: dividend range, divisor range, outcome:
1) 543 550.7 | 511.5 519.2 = 1.07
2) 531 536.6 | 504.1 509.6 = 1.10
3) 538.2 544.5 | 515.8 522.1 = 1.04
